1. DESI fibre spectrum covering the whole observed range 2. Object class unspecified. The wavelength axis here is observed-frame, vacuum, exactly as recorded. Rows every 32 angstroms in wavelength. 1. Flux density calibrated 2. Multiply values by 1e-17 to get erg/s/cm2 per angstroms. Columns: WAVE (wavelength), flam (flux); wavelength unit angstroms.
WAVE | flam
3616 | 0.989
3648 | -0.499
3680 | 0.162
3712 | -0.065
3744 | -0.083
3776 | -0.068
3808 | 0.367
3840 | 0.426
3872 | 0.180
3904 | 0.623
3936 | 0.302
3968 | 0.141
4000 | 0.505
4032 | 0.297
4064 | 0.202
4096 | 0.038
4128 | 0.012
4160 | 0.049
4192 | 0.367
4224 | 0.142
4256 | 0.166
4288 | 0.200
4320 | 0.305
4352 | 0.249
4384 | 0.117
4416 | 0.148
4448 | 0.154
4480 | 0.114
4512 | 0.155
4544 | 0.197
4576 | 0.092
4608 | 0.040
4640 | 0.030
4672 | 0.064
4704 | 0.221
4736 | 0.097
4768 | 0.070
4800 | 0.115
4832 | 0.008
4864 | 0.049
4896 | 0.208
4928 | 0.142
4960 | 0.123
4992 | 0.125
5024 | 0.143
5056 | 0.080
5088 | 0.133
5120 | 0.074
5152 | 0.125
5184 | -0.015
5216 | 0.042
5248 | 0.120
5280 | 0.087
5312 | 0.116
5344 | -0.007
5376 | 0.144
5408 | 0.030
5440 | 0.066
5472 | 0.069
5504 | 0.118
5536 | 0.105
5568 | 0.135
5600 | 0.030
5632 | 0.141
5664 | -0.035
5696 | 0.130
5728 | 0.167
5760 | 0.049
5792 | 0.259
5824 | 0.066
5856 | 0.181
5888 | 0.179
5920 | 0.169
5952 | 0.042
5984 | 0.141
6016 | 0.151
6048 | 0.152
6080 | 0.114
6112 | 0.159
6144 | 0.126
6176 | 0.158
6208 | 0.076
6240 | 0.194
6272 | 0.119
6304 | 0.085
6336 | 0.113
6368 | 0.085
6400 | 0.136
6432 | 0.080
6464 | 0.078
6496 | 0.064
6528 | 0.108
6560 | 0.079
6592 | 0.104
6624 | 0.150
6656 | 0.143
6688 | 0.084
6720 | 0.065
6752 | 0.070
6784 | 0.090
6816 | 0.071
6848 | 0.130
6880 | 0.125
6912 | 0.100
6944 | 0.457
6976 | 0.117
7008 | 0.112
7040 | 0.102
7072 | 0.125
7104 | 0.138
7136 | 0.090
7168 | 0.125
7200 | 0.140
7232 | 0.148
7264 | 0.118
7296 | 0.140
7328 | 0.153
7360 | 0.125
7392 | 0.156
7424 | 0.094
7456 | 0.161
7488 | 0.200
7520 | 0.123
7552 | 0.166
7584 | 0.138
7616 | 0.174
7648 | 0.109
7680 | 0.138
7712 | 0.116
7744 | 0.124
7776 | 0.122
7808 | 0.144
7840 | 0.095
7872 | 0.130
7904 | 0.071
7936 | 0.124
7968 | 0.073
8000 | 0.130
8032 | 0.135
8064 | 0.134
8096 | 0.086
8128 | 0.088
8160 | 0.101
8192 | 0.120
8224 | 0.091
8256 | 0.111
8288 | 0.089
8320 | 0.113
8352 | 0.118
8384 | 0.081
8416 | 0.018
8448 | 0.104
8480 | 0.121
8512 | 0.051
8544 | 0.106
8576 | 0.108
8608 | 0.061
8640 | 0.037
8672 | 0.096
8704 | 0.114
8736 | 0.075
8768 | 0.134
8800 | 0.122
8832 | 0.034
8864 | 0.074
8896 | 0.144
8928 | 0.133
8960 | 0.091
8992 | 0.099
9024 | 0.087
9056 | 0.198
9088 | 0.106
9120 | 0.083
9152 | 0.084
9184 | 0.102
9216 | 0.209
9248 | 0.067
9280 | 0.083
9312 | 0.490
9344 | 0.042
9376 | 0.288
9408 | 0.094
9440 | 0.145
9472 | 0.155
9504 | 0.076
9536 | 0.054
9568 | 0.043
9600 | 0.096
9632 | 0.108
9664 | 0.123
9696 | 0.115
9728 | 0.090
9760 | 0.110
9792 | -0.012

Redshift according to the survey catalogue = 0.860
